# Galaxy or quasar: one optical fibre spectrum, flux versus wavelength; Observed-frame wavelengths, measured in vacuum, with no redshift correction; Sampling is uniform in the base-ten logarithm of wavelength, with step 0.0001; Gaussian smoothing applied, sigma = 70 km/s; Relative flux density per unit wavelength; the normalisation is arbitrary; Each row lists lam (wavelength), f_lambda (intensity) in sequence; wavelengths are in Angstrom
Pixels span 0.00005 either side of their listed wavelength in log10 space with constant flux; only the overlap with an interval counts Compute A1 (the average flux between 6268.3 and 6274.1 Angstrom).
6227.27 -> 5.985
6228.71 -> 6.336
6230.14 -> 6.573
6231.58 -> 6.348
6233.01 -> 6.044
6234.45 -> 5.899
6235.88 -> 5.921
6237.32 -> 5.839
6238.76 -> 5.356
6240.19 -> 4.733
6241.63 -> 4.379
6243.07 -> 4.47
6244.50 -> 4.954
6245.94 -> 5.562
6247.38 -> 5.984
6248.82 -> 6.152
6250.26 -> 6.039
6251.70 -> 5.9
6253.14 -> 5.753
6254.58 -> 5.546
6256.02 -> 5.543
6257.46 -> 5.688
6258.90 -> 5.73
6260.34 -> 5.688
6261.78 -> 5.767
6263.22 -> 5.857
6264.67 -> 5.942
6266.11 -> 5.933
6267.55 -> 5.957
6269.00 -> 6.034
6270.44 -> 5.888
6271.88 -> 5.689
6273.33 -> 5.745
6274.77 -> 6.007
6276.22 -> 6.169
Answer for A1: 5.85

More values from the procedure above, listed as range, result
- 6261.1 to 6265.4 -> 5.85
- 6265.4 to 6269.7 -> 5.97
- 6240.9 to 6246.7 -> 4.85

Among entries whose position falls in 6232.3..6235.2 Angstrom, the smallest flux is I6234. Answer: 5.899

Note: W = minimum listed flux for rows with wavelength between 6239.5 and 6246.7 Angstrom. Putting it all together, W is 4.379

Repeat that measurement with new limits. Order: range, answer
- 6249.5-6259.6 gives 5.543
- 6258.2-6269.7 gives 5.688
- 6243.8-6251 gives 4.954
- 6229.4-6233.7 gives 6.044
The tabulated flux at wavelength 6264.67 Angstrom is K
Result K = 5.942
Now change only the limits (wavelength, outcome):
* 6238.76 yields 5.356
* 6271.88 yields 5.689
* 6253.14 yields 5.753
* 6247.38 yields 5.984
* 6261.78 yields 5.767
